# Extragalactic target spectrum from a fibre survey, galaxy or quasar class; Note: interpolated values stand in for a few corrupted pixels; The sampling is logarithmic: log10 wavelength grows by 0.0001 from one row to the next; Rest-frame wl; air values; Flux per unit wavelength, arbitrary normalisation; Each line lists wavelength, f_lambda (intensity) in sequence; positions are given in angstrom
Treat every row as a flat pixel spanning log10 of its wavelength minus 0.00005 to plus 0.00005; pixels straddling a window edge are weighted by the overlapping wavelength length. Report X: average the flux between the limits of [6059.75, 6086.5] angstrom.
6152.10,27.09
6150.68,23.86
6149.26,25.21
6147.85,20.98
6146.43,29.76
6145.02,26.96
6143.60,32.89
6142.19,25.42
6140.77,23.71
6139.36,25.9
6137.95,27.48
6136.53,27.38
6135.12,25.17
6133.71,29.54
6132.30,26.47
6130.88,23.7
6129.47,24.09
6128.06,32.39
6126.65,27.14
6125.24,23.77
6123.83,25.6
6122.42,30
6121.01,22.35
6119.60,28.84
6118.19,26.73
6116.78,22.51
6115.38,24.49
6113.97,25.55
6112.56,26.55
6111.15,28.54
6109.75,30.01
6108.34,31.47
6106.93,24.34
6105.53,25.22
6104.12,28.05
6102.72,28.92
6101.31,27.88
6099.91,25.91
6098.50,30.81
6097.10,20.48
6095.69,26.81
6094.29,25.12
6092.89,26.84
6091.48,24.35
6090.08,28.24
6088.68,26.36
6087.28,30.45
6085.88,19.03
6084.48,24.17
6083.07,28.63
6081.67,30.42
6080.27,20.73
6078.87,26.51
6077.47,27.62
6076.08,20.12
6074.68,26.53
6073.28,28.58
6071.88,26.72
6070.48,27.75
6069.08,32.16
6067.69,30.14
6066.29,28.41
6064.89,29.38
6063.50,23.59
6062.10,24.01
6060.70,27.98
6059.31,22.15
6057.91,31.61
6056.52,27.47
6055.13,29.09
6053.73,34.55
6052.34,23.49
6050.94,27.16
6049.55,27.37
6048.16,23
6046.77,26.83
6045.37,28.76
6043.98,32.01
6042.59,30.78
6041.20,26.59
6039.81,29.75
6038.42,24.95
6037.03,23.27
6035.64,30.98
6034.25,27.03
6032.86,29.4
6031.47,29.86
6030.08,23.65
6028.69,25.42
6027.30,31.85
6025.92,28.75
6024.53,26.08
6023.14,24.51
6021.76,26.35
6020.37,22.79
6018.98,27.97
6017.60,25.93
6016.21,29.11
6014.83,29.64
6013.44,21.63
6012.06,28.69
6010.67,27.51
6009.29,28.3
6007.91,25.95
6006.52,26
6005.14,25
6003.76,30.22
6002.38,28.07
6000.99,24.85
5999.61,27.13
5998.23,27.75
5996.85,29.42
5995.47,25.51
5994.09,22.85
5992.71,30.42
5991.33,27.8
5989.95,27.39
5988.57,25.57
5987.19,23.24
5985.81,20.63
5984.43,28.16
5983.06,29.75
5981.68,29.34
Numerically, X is 26.4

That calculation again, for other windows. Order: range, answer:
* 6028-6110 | 27.1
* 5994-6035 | 27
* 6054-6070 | 28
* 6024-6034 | 27.8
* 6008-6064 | 27.2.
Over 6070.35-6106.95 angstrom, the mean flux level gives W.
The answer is 26.2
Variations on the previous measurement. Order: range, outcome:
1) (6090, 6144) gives 26.6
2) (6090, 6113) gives 27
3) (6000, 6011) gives 27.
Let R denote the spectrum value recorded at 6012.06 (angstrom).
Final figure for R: 28.69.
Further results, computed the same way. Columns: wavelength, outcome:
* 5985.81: 20.63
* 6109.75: 30.01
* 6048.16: 23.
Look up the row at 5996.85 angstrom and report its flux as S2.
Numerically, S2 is 29.42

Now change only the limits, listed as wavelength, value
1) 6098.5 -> 30.81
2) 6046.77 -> 26.83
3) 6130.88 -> 23.7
